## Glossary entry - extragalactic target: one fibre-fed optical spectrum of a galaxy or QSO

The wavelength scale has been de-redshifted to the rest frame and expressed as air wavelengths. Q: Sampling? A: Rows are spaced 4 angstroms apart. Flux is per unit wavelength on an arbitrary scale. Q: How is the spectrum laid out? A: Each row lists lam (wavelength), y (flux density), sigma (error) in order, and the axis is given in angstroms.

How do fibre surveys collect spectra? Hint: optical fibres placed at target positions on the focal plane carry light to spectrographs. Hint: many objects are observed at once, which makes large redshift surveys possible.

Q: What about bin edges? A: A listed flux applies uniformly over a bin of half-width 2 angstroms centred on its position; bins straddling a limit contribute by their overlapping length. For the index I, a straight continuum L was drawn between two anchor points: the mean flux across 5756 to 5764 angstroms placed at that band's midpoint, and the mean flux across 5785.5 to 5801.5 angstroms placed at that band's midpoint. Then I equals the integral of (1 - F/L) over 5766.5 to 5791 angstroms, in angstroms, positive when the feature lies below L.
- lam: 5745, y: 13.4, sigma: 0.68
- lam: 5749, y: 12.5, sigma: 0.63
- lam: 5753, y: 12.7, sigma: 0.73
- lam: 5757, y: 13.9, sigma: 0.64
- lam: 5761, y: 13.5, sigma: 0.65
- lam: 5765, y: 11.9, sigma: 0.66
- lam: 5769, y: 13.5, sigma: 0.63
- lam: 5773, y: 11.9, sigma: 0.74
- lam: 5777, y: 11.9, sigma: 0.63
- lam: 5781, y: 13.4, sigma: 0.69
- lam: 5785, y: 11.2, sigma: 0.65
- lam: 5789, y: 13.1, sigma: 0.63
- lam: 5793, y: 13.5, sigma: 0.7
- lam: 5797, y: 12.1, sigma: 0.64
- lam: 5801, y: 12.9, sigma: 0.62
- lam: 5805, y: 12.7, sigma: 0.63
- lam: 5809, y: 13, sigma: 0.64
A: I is 1.06 angstroms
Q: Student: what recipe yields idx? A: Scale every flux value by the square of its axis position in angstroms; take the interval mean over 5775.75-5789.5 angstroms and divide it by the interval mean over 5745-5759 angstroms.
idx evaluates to 0.95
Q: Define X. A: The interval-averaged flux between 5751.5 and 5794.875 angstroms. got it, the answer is 12.8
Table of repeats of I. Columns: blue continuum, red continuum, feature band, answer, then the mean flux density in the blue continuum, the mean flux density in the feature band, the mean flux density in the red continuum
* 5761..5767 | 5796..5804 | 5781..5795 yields -0.21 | 12.4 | 12.7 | 12.6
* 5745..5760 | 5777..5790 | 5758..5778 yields 0.21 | 13.1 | 12.6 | 12.4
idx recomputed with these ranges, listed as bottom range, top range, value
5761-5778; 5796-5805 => 1.02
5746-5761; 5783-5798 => 0.97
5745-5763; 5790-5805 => 0.99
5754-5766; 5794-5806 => 0.97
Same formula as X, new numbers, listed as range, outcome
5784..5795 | 12.7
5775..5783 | 12.7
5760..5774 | 12.7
